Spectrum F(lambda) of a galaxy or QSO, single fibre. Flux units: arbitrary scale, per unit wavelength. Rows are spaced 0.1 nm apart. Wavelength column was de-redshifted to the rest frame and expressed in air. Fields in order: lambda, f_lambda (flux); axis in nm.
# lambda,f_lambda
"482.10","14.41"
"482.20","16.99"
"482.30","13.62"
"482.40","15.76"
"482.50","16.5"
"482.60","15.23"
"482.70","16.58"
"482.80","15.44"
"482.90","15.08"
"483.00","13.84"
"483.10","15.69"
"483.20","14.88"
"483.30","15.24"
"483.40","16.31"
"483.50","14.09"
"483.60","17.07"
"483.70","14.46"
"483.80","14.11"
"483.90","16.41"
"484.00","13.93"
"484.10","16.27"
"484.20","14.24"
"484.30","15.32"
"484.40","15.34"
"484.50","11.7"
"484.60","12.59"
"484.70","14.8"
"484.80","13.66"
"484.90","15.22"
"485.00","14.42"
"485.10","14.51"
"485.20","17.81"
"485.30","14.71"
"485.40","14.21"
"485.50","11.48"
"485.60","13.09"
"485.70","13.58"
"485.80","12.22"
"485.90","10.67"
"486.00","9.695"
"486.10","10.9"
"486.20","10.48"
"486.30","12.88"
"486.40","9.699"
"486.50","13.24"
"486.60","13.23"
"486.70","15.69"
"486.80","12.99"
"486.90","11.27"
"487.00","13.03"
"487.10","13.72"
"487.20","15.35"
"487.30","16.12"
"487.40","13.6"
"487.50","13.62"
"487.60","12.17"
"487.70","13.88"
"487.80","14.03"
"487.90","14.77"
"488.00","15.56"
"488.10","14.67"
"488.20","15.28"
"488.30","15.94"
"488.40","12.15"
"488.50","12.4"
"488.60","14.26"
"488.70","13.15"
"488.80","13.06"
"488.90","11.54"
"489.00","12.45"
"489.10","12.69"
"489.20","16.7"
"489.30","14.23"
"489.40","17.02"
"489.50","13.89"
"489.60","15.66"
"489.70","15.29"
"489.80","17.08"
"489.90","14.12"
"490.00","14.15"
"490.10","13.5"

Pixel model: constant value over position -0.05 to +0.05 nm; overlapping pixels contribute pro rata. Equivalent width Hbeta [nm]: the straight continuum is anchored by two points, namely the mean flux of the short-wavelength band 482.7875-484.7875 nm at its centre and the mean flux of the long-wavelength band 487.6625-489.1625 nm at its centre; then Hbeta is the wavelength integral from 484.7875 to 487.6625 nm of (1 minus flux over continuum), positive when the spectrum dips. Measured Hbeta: 0.21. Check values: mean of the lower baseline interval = 14.8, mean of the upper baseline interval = 13.7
